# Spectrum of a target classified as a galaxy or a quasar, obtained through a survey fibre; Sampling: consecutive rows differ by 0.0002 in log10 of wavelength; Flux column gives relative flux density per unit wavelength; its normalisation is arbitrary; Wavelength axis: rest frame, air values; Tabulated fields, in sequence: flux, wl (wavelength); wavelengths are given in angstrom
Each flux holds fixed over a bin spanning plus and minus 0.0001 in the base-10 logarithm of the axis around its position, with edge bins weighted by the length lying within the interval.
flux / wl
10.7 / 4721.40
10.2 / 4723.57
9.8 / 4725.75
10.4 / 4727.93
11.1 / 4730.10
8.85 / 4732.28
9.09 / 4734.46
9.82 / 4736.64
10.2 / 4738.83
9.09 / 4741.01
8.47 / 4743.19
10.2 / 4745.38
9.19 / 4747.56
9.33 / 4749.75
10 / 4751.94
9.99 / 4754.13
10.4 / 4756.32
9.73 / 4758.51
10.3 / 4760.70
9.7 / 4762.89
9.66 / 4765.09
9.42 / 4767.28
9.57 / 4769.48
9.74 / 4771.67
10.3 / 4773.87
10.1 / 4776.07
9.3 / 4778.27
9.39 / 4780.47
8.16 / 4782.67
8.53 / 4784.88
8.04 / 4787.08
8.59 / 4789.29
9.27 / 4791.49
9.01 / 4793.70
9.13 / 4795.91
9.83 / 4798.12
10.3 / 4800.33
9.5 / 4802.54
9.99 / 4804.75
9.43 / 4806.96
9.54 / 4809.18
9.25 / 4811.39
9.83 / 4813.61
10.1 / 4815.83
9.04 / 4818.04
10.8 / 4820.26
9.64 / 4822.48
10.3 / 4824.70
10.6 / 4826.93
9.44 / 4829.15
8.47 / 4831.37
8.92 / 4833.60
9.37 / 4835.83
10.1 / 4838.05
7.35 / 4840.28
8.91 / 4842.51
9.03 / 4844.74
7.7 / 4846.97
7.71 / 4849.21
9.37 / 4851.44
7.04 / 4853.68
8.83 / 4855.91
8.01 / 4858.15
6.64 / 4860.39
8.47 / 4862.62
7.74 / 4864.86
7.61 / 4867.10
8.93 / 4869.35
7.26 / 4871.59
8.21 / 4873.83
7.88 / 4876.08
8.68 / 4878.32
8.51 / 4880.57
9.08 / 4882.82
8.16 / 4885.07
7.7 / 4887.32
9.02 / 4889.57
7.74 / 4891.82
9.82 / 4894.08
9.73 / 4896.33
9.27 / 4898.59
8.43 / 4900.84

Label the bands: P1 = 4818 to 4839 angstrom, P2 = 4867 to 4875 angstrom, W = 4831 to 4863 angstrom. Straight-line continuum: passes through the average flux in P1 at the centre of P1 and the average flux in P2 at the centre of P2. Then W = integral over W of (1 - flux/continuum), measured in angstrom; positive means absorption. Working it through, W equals 2.1 angstrom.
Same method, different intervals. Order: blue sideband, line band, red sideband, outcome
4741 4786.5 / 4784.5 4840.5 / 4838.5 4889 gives -3.67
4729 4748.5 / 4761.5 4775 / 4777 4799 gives -0.83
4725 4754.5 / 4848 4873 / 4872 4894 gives 1.76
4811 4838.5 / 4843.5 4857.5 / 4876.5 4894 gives 1.36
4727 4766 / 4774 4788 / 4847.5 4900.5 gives 0.51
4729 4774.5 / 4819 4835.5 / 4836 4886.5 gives -1.90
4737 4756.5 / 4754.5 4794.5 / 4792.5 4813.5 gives 0.75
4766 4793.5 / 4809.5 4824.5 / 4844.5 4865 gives -2.06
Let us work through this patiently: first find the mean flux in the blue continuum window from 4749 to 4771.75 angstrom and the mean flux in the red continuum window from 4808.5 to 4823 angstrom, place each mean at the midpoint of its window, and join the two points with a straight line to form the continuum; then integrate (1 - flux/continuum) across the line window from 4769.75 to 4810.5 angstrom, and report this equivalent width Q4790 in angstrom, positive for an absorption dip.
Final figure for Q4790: 1.8 angstrom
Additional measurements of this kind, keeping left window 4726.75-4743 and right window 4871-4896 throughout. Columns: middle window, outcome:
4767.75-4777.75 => -0.5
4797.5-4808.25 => -0.8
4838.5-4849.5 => 0.6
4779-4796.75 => 0.9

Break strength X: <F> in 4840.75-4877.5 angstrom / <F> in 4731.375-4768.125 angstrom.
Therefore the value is 0.8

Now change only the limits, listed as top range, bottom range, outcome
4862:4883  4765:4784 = 0.86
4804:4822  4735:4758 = 1.01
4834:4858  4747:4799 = 0.90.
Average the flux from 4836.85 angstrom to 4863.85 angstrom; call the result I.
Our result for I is 8.27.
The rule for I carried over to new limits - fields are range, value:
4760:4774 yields 9.77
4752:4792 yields 9.47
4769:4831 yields 9.51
